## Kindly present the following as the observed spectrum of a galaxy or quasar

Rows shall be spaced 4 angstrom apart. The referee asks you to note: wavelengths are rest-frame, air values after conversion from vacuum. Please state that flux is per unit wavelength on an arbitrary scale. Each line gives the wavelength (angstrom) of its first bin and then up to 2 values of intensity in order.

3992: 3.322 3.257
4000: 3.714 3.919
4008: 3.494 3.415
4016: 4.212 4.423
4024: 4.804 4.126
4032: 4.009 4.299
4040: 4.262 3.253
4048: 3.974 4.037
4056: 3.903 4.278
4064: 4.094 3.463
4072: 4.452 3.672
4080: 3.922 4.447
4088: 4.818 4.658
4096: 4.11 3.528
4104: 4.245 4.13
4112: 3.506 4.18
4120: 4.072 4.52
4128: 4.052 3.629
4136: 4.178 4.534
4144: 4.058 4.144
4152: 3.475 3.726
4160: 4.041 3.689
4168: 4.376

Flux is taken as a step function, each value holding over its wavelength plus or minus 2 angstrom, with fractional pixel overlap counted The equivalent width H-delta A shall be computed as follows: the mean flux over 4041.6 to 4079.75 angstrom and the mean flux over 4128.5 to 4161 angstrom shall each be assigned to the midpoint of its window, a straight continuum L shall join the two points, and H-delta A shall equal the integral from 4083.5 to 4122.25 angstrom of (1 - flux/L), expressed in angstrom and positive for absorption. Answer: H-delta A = -2.17 angstrom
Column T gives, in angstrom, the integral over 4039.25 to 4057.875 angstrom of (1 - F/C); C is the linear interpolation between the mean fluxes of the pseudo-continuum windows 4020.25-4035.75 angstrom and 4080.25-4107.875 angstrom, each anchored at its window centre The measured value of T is 1.93 angstrom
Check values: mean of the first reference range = 4.32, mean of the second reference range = 4.27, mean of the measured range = 3.86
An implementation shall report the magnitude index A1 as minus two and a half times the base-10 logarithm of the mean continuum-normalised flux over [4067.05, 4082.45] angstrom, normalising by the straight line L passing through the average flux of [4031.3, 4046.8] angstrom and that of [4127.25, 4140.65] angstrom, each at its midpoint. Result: 0.02 mag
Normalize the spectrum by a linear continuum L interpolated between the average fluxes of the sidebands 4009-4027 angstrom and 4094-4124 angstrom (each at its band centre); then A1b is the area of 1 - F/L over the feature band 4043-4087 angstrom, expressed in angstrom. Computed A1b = 1.0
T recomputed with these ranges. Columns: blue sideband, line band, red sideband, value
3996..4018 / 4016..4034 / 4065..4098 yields -2.38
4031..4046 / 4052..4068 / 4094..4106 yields -0.21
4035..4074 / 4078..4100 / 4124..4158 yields -1.73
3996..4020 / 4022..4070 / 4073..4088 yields -0.96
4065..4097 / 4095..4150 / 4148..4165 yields -1.37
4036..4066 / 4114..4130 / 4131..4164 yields -0.94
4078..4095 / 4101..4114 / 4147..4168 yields 1.04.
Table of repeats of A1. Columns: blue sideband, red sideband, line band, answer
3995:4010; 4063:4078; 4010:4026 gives -0.145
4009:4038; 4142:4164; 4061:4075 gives 0.017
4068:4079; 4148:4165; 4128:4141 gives -0.068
